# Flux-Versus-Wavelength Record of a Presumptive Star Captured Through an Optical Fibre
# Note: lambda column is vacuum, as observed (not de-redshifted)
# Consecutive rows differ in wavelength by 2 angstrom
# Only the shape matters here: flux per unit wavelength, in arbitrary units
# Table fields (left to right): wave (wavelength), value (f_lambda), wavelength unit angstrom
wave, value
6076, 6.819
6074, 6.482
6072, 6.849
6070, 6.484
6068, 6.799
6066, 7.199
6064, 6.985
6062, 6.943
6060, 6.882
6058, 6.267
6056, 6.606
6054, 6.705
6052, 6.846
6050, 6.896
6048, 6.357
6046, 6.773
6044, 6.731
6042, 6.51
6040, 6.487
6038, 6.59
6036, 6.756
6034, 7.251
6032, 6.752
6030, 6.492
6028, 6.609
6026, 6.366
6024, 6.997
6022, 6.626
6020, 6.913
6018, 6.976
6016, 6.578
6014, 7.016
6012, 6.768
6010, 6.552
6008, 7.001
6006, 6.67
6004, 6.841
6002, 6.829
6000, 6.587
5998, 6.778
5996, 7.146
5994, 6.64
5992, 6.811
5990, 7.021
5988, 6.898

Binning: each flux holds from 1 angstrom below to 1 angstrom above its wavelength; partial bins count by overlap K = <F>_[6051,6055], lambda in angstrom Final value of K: 6.78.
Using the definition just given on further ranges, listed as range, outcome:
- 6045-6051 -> 6.68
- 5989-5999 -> 6.88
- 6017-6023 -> 6.84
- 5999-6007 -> 6.73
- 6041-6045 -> 6.62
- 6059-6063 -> 6.91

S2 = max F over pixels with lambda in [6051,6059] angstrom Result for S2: 6.846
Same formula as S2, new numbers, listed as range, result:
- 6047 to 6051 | 6.896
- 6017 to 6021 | 6.976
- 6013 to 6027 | 7.016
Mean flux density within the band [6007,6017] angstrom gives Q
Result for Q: 6.78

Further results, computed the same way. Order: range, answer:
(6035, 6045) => 6.61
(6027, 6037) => 6.77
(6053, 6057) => 6.66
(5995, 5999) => 6.96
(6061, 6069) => 6.98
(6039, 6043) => 6.5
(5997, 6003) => 6.73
